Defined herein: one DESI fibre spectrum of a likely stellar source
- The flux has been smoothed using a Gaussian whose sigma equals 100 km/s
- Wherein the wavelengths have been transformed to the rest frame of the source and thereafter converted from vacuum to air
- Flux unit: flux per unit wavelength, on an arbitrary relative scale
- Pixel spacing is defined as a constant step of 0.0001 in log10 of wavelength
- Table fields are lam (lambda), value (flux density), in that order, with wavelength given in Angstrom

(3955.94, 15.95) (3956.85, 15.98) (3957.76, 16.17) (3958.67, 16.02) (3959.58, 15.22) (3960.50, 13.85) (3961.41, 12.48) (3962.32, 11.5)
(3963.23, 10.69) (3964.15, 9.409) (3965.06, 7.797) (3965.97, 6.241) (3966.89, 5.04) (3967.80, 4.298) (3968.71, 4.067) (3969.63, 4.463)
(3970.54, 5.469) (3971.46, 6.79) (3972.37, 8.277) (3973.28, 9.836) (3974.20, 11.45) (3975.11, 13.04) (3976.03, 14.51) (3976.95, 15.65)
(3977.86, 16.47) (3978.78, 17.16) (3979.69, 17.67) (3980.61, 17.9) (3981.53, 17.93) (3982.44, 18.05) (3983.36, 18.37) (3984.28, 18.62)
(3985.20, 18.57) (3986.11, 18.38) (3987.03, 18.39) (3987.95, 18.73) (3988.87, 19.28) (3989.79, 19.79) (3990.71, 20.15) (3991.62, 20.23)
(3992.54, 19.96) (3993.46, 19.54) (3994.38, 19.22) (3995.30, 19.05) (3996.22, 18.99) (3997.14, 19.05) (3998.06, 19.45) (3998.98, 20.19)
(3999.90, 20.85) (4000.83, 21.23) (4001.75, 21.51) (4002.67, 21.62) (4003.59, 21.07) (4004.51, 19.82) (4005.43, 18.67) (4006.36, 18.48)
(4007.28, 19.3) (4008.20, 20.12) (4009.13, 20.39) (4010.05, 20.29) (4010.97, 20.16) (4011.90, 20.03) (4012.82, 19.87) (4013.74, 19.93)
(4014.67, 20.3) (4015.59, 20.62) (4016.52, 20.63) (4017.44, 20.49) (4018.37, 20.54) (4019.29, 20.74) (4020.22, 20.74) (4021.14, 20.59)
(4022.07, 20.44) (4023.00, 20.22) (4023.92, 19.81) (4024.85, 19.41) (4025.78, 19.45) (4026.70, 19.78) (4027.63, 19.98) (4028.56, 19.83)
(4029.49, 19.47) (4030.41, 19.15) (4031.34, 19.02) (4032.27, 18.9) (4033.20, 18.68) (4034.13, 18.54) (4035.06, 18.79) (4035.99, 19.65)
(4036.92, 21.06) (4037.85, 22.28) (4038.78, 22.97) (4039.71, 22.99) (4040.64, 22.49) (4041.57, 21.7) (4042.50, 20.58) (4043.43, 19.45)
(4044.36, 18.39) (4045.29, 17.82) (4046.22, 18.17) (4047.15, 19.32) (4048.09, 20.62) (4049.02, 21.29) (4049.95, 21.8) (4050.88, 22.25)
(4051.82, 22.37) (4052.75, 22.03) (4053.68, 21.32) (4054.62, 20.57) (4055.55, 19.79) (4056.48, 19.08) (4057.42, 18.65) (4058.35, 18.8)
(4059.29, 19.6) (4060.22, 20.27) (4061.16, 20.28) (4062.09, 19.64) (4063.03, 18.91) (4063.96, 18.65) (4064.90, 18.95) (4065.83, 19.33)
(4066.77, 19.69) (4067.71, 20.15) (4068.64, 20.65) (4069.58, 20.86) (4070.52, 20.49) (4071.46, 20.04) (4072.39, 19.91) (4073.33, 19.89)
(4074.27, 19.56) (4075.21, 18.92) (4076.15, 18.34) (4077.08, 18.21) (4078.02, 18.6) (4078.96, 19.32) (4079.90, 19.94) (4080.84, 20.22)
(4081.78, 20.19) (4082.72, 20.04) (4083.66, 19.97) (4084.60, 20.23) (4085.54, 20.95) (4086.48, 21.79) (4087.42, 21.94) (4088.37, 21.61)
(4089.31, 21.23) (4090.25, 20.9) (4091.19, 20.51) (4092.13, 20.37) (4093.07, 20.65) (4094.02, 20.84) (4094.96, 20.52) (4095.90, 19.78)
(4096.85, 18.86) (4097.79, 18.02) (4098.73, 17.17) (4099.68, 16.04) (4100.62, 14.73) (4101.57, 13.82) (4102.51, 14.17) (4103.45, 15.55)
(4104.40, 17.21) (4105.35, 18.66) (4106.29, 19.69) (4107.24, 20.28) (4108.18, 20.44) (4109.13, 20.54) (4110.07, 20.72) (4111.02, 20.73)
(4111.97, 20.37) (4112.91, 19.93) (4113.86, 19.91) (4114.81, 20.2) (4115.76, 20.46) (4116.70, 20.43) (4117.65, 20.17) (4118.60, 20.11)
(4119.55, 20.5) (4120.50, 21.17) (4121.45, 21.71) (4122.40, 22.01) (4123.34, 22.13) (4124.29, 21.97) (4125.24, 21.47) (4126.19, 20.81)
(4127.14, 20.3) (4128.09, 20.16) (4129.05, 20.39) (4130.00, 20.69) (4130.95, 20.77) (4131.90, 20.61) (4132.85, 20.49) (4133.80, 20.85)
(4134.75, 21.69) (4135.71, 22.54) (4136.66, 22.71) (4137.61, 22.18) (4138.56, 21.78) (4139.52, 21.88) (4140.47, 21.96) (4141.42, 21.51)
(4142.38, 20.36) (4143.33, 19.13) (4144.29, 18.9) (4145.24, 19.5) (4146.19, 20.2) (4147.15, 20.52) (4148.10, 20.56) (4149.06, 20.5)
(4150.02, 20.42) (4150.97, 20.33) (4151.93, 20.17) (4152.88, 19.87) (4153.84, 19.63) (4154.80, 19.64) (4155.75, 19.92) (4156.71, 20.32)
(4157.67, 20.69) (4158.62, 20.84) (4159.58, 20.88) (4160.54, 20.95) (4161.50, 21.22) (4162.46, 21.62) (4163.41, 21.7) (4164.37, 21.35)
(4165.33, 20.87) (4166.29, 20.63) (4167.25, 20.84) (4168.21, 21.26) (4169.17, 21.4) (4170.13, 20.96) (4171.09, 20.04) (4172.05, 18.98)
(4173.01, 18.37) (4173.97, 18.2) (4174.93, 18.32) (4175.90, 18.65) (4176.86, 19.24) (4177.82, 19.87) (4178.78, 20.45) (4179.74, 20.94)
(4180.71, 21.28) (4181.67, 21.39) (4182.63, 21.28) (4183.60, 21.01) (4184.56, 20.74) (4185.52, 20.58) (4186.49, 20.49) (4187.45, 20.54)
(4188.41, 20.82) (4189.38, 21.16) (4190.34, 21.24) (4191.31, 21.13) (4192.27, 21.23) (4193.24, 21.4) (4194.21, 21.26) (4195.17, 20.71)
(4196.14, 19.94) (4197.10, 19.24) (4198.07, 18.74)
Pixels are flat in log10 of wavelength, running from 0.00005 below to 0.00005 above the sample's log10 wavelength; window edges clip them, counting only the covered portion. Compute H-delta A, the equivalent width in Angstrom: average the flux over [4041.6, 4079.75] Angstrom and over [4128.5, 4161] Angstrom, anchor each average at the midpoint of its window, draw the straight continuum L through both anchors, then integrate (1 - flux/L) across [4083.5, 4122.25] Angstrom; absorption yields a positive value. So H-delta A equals 1.27 Angstrom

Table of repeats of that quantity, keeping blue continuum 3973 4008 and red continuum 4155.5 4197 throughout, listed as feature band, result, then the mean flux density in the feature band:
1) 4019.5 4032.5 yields -0.67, 19.8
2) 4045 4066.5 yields -0.91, 20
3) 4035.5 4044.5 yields -1.07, 21.3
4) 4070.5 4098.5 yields -0.74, 20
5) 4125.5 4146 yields -0.83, 20.9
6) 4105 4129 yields -0.86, 20.6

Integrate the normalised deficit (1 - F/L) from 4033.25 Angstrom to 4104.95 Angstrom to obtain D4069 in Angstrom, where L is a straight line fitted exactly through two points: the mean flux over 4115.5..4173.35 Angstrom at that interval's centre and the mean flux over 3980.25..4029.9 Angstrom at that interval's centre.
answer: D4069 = 1.7 Angstrom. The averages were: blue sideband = 19.7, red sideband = 20.8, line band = 19.7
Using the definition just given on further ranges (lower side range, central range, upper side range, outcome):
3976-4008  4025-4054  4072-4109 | -1.80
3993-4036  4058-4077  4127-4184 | 0.49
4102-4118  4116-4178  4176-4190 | -1.86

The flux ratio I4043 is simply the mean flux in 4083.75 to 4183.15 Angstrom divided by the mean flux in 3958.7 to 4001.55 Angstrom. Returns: 1.36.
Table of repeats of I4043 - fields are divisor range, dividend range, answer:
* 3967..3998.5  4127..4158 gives 1.34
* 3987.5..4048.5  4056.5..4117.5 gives 0.97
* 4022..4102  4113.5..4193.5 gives 1.04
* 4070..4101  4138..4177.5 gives 1.03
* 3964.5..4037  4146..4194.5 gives 1.17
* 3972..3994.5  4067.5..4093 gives 1.18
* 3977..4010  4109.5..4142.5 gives 1.09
